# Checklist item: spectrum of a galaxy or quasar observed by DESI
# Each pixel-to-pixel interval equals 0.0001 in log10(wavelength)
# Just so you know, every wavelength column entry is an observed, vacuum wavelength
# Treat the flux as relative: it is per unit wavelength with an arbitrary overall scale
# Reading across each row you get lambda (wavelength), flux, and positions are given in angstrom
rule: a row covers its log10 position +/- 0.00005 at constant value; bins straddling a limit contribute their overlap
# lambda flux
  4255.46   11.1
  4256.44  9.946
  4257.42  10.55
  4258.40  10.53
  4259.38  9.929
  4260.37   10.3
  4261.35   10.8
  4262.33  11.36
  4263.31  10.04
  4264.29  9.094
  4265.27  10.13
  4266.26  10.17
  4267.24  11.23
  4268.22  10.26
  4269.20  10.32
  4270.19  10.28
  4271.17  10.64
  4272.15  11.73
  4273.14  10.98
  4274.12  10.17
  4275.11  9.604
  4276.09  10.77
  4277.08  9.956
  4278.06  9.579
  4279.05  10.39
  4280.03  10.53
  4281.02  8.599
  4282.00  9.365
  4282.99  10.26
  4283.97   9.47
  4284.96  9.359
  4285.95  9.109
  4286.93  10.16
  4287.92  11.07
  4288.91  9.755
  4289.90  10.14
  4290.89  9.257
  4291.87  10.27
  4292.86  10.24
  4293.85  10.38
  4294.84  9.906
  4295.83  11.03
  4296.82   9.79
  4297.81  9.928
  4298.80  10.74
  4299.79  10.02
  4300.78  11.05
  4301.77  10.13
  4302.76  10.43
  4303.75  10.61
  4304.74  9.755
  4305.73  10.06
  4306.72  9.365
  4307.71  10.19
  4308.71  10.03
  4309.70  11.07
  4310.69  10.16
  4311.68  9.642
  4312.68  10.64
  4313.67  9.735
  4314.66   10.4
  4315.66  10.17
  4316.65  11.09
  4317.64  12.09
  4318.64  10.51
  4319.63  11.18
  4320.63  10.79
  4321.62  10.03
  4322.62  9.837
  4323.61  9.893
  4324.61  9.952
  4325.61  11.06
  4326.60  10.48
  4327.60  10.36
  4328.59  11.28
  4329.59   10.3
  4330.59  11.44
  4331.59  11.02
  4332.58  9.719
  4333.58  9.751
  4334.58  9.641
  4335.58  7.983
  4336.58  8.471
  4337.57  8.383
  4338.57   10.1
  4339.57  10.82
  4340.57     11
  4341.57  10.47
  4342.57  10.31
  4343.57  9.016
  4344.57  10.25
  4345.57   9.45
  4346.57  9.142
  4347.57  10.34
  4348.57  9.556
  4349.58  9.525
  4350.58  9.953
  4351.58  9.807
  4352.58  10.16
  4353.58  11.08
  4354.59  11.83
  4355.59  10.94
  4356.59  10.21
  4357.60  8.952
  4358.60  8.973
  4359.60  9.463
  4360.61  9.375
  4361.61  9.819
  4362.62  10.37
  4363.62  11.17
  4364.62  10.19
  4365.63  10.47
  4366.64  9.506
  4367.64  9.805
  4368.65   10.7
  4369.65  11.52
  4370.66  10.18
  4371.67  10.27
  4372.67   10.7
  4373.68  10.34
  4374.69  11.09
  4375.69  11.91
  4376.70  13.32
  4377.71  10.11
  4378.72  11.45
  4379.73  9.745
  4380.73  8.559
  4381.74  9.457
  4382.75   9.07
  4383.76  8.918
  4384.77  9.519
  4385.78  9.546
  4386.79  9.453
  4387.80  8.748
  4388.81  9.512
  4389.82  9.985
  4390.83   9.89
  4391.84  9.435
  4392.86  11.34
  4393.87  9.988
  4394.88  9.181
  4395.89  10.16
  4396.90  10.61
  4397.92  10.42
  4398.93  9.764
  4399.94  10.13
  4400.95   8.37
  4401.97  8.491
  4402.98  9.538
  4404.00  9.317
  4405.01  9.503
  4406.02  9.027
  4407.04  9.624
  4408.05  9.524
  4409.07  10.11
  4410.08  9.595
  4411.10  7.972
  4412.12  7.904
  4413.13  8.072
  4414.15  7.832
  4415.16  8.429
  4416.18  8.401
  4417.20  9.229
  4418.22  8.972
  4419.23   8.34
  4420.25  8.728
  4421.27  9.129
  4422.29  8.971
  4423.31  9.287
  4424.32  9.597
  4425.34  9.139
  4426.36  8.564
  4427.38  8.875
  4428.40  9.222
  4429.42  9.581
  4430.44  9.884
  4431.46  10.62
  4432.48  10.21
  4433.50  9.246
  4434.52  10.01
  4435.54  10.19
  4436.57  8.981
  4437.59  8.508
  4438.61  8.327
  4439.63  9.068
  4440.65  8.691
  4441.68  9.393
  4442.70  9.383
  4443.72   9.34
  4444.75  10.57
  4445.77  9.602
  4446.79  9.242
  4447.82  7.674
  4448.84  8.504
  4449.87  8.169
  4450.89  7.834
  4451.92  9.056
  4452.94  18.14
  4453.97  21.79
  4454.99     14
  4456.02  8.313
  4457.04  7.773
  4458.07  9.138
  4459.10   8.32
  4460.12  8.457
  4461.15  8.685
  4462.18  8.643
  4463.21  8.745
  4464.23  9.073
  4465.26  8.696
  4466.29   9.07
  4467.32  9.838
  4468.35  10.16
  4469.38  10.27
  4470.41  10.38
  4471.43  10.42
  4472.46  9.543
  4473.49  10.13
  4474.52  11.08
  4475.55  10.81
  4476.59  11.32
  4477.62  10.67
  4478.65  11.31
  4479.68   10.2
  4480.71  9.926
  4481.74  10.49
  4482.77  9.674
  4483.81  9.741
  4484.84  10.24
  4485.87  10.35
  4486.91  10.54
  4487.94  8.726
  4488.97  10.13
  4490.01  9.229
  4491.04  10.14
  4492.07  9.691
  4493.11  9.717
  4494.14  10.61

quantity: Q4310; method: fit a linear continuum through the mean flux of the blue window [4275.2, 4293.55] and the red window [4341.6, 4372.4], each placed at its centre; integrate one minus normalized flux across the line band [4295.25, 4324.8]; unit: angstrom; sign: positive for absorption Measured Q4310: -1.12 angstrom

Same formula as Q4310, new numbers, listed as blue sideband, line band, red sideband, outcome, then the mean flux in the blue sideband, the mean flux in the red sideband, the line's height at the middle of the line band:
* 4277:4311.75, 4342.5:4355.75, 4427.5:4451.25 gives -0.44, 10.1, 9.23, 9.75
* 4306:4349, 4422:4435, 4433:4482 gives 0.66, 10.2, 9.94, 9.99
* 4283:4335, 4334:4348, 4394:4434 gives 0.41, 10.3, 9.23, 9.96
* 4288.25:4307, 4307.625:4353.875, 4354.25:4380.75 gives 0.55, 10.2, 10.4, 10.3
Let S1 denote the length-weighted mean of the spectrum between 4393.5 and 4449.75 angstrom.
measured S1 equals 9.21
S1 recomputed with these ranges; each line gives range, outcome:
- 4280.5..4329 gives 10.2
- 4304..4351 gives 10.1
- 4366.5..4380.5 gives 10.8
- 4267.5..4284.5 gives 10.2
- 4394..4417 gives 9.19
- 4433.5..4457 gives 10.1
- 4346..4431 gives 9.7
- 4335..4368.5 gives 9.91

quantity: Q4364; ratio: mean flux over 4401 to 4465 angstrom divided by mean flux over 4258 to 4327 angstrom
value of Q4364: 0.9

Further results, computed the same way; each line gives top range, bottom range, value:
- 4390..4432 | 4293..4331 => 0.89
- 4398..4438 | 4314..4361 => 0.90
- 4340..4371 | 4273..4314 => 1.00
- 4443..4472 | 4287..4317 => 0.98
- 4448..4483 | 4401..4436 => 1.12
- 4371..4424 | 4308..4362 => 0.94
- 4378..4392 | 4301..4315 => 0.94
